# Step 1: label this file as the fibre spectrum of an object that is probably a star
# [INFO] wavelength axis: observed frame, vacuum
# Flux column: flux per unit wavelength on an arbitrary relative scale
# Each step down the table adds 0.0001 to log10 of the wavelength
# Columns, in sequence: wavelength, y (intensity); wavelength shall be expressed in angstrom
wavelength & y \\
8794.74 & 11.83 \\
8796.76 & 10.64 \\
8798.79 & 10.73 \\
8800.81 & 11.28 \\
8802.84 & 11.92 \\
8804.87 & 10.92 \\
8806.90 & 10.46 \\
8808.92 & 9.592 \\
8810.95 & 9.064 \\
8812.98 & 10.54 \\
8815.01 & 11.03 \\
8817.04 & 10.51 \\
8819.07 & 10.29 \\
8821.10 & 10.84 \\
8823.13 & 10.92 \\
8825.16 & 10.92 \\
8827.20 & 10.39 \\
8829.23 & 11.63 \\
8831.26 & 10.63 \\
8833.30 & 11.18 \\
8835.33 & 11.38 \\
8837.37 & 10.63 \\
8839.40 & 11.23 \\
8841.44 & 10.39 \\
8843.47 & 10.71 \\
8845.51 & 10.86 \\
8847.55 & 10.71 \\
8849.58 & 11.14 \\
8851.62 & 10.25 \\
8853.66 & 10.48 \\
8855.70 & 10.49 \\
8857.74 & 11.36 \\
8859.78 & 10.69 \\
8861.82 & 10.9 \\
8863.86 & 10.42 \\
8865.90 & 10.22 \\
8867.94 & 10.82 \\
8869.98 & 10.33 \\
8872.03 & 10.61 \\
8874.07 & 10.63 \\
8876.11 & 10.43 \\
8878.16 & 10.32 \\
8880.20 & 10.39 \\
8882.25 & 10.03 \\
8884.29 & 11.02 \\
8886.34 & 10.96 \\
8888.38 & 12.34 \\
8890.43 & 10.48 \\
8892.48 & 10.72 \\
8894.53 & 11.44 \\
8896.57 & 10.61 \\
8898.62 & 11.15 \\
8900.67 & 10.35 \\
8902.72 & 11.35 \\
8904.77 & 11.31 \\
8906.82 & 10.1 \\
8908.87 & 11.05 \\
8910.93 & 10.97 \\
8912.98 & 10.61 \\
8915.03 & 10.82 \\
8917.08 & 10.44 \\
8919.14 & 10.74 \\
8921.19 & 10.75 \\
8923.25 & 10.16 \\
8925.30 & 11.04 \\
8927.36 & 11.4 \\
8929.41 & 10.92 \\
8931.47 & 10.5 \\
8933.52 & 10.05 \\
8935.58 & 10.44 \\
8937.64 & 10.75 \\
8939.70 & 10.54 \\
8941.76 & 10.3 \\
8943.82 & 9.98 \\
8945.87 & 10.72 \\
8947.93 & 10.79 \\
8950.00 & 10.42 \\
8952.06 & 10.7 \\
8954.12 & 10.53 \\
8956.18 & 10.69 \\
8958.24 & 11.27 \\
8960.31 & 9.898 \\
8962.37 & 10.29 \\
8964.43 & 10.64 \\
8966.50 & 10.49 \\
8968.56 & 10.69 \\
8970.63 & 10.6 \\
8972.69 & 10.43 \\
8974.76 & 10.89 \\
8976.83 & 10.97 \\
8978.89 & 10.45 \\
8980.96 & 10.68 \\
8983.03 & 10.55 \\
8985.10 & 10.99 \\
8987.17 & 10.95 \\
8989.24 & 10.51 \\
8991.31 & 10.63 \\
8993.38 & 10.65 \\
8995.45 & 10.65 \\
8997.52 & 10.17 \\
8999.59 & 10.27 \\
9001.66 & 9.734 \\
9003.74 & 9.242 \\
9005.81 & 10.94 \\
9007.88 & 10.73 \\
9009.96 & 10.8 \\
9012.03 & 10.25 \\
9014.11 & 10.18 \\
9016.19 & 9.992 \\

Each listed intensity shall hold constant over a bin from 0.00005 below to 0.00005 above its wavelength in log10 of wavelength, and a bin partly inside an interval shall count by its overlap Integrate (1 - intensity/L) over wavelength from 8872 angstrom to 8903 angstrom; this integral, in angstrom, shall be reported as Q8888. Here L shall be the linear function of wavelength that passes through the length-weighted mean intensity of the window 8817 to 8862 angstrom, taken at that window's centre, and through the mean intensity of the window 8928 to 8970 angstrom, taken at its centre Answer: -0.30 angstrom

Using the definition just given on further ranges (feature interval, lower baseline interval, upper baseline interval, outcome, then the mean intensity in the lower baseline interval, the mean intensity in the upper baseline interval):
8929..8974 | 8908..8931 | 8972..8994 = 0.9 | 10.8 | 10.7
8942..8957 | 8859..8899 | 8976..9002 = 0.1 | 10.7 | 10.6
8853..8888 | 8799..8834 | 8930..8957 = 0.0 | 10.7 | 10.5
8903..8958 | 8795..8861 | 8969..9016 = -0.3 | 10.8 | 10.5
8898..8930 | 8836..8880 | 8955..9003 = -0.6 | 10.6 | 10.6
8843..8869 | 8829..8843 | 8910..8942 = 0.5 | 11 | 10.7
